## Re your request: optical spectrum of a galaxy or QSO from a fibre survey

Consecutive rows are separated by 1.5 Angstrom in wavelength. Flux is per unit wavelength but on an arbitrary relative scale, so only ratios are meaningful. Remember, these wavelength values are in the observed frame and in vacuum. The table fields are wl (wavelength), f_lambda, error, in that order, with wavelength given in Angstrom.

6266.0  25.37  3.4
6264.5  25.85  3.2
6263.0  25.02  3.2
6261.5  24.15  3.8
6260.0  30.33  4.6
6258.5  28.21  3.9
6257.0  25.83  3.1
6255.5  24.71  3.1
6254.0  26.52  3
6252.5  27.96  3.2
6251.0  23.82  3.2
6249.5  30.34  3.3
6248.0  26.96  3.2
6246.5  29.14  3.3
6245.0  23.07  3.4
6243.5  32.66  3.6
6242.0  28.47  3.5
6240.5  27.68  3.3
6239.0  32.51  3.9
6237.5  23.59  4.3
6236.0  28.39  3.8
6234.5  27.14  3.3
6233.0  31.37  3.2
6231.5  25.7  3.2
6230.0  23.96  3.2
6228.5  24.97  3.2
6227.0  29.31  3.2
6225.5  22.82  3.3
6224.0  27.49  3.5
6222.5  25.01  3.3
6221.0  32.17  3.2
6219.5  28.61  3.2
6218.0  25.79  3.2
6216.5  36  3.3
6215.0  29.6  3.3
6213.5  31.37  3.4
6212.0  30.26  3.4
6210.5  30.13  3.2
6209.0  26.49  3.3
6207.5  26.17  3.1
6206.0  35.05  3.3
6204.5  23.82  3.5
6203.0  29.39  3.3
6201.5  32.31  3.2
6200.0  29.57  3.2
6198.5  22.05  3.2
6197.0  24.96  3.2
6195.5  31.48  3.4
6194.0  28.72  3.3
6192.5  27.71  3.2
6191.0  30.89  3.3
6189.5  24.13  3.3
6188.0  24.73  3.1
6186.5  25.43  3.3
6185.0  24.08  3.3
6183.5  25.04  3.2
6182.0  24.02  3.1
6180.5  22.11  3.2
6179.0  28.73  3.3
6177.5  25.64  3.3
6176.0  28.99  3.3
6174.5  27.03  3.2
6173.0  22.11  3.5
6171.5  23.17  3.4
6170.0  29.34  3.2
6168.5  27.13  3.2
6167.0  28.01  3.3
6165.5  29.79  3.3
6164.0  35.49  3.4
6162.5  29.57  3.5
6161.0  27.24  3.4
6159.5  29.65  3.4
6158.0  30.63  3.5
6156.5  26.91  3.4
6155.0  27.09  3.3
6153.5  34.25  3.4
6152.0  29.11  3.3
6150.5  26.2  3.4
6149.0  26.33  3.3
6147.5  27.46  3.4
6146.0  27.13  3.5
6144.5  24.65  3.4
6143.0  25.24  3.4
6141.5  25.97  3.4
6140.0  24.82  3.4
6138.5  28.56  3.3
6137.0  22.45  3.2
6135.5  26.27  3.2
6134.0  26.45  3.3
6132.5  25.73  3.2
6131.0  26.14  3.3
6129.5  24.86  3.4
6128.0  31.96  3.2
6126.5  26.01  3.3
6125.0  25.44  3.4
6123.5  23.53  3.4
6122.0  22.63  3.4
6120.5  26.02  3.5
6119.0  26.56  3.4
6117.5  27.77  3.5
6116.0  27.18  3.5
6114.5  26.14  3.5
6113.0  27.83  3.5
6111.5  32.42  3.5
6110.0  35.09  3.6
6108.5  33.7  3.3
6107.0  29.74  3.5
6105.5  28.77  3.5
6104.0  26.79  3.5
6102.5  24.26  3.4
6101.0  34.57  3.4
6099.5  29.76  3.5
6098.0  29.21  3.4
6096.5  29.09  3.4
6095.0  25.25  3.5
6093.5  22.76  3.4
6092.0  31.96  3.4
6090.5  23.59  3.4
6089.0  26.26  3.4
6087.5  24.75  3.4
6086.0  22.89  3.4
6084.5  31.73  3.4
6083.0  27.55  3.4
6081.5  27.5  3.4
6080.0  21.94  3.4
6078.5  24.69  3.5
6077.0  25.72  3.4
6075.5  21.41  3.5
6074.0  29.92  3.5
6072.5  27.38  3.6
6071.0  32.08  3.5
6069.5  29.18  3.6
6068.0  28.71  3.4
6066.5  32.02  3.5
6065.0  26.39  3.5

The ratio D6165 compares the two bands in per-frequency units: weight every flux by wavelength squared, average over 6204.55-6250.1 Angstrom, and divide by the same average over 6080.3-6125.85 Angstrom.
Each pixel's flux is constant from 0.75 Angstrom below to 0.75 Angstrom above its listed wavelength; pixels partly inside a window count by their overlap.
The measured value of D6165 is 1.07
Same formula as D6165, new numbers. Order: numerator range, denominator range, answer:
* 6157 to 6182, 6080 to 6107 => 1.04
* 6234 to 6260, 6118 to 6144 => 1.11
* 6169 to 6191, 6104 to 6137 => 0.95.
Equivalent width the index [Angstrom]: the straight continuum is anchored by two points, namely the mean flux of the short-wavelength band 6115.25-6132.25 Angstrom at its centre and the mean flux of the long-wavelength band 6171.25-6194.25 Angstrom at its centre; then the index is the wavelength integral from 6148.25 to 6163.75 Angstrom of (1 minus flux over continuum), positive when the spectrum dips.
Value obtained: -1.8 Angstrom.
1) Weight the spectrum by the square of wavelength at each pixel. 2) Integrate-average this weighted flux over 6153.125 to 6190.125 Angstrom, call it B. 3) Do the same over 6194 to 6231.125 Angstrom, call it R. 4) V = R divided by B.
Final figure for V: 1.06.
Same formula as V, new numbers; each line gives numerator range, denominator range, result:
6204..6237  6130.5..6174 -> 1.06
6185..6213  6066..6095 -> 1.08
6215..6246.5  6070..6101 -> 1.08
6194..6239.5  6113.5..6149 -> 1.11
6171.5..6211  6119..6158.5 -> 1.03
